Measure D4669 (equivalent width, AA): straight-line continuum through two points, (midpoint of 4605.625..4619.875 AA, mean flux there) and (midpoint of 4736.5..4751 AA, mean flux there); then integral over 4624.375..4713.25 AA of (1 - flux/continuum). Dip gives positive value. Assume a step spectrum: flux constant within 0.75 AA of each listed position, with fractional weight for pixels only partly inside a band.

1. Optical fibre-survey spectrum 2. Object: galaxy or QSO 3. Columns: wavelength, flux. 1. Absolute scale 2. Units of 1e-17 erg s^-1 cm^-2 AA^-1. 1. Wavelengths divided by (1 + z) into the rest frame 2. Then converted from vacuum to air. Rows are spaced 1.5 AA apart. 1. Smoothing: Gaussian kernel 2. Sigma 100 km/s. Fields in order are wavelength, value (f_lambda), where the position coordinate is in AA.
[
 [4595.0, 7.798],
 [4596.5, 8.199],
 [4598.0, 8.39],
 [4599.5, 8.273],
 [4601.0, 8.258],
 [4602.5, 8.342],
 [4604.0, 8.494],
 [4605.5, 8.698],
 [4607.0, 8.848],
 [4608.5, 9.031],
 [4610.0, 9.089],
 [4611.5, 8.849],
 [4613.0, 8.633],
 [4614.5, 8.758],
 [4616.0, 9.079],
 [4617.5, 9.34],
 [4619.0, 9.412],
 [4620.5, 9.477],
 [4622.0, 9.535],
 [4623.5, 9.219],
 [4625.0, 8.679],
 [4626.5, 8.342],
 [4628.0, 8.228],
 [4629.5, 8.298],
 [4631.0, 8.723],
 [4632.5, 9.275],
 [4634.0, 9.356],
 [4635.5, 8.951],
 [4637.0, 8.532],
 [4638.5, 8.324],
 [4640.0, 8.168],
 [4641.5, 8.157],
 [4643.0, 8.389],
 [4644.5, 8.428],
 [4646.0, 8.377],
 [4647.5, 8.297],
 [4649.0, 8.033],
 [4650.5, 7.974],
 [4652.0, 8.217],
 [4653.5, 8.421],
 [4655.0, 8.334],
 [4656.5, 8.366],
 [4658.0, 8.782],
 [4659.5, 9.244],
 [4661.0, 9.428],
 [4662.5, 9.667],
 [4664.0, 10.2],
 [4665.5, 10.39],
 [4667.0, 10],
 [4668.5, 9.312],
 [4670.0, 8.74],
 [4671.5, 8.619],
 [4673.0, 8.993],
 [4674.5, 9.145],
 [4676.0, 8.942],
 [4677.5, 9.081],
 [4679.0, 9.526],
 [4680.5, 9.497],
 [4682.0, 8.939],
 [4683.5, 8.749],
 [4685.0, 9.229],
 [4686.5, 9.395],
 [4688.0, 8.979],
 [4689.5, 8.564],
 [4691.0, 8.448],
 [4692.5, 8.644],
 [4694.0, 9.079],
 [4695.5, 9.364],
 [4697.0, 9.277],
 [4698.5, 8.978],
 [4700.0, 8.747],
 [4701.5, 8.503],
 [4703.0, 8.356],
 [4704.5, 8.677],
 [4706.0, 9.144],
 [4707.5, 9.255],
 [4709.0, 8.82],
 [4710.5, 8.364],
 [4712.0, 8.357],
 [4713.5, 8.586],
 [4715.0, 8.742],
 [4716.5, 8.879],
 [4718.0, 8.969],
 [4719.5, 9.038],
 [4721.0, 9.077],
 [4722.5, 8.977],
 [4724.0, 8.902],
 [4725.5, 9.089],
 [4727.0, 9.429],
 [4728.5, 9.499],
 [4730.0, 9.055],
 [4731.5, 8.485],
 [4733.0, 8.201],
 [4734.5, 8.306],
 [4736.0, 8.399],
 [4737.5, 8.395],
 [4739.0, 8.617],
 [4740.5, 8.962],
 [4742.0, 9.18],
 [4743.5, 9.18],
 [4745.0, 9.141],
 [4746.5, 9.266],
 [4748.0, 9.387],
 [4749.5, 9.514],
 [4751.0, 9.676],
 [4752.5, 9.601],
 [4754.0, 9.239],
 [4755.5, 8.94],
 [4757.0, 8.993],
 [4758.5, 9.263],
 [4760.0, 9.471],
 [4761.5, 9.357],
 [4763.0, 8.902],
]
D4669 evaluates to 2.0 AA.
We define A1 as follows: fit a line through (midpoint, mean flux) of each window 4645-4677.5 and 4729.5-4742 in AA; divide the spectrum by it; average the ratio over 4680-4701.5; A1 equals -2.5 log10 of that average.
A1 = -0.02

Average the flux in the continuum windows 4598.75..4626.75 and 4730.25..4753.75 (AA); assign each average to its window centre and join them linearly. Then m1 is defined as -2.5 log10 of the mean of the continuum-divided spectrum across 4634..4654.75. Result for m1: 0.07 mag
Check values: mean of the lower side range 8.87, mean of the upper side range 8.96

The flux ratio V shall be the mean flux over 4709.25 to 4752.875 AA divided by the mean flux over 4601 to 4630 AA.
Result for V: 1.0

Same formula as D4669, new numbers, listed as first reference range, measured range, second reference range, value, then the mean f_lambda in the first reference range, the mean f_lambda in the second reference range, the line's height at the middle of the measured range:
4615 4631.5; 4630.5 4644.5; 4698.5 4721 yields 0.4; 8.94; 8.76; 8.91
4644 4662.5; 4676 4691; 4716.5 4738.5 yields -0.7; 8.54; 8.84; 8.66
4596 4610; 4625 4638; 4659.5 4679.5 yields 0.3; 8.54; 9.38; 8.9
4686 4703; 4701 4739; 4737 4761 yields 1.0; 8.88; 9.19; 9.02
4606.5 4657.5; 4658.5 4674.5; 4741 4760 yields -1.0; 8.68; 9.28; 8.86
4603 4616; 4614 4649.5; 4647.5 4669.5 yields 0.7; 8.81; 9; 8.89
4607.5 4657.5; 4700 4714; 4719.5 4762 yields 0.4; 8.68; 9.06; 8.94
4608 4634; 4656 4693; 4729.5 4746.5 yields -1.3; 8.95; 8.74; 8.85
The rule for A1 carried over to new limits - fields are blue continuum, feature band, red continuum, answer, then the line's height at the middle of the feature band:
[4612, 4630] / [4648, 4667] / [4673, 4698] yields 0.00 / 9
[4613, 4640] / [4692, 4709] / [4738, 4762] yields 0.02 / 9.09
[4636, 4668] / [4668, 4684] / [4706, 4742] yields -0.03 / 8.78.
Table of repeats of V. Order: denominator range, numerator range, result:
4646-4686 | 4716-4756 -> 1.00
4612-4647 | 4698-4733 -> 1.01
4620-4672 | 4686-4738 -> 1.00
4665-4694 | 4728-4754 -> 0.99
